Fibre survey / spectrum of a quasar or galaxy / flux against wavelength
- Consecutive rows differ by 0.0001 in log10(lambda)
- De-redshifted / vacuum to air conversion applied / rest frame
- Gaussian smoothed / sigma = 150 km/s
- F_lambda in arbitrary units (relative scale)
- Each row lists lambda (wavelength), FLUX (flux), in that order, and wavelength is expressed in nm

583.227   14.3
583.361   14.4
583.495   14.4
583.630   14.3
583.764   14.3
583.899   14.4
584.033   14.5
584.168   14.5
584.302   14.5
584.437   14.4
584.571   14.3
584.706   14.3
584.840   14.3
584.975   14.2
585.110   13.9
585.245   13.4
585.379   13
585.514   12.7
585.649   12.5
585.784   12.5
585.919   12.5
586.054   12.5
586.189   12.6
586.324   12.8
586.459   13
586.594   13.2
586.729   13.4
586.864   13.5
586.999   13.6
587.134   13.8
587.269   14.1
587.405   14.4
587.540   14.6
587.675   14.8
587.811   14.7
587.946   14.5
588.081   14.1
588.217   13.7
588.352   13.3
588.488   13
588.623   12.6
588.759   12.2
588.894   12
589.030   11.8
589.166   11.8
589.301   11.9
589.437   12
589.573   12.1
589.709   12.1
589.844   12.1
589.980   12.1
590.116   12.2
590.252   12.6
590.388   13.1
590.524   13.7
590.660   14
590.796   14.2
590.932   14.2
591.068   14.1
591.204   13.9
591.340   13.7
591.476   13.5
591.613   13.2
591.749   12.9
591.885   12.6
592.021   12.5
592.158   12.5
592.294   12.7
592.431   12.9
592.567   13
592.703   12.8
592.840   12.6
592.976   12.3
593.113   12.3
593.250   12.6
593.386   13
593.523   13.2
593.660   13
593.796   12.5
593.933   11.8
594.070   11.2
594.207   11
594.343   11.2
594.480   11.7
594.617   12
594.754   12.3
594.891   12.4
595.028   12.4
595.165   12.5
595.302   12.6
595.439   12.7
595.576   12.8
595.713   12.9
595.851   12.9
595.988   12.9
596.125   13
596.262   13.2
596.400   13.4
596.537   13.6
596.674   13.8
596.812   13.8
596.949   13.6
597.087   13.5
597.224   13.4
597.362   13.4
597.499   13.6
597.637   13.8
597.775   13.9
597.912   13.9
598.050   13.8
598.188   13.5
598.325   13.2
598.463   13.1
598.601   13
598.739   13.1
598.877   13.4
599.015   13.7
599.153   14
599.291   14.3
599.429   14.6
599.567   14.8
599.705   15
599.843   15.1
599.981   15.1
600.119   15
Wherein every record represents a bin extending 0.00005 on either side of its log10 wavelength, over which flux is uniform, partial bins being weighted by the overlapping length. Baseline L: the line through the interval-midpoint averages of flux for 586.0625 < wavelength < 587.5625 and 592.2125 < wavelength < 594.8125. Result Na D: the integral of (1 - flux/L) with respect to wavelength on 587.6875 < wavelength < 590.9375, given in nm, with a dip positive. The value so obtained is 0.03 nm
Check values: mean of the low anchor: 13.5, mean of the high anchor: 12.3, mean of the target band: 12.9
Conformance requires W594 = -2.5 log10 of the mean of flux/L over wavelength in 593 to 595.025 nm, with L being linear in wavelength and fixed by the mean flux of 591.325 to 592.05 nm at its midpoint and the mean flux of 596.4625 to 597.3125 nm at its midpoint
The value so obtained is 0.097 mag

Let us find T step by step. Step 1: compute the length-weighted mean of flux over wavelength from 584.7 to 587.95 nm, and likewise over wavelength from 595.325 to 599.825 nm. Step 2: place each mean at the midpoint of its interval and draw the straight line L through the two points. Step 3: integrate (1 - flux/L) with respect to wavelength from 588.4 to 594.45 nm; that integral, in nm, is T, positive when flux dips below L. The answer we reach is 0.40 nm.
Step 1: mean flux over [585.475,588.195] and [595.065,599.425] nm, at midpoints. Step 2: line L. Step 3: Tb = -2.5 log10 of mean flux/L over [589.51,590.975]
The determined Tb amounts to 0.04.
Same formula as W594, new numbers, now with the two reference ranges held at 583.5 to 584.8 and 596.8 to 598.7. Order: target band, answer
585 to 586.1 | 0.11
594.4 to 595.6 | 0.11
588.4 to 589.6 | 0.16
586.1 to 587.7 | 0.05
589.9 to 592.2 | 0.06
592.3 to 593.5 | 0.09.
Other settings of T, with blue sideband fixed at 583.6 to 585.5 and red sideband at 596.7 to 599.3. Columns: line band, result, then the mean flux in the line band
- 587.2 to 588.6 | -0.01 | 14.1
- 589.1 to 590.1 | 0.14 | 12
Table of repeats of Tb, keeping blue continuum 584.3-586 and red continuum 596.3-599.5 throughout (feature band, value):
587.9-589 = 0.04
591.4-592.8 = 0.06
